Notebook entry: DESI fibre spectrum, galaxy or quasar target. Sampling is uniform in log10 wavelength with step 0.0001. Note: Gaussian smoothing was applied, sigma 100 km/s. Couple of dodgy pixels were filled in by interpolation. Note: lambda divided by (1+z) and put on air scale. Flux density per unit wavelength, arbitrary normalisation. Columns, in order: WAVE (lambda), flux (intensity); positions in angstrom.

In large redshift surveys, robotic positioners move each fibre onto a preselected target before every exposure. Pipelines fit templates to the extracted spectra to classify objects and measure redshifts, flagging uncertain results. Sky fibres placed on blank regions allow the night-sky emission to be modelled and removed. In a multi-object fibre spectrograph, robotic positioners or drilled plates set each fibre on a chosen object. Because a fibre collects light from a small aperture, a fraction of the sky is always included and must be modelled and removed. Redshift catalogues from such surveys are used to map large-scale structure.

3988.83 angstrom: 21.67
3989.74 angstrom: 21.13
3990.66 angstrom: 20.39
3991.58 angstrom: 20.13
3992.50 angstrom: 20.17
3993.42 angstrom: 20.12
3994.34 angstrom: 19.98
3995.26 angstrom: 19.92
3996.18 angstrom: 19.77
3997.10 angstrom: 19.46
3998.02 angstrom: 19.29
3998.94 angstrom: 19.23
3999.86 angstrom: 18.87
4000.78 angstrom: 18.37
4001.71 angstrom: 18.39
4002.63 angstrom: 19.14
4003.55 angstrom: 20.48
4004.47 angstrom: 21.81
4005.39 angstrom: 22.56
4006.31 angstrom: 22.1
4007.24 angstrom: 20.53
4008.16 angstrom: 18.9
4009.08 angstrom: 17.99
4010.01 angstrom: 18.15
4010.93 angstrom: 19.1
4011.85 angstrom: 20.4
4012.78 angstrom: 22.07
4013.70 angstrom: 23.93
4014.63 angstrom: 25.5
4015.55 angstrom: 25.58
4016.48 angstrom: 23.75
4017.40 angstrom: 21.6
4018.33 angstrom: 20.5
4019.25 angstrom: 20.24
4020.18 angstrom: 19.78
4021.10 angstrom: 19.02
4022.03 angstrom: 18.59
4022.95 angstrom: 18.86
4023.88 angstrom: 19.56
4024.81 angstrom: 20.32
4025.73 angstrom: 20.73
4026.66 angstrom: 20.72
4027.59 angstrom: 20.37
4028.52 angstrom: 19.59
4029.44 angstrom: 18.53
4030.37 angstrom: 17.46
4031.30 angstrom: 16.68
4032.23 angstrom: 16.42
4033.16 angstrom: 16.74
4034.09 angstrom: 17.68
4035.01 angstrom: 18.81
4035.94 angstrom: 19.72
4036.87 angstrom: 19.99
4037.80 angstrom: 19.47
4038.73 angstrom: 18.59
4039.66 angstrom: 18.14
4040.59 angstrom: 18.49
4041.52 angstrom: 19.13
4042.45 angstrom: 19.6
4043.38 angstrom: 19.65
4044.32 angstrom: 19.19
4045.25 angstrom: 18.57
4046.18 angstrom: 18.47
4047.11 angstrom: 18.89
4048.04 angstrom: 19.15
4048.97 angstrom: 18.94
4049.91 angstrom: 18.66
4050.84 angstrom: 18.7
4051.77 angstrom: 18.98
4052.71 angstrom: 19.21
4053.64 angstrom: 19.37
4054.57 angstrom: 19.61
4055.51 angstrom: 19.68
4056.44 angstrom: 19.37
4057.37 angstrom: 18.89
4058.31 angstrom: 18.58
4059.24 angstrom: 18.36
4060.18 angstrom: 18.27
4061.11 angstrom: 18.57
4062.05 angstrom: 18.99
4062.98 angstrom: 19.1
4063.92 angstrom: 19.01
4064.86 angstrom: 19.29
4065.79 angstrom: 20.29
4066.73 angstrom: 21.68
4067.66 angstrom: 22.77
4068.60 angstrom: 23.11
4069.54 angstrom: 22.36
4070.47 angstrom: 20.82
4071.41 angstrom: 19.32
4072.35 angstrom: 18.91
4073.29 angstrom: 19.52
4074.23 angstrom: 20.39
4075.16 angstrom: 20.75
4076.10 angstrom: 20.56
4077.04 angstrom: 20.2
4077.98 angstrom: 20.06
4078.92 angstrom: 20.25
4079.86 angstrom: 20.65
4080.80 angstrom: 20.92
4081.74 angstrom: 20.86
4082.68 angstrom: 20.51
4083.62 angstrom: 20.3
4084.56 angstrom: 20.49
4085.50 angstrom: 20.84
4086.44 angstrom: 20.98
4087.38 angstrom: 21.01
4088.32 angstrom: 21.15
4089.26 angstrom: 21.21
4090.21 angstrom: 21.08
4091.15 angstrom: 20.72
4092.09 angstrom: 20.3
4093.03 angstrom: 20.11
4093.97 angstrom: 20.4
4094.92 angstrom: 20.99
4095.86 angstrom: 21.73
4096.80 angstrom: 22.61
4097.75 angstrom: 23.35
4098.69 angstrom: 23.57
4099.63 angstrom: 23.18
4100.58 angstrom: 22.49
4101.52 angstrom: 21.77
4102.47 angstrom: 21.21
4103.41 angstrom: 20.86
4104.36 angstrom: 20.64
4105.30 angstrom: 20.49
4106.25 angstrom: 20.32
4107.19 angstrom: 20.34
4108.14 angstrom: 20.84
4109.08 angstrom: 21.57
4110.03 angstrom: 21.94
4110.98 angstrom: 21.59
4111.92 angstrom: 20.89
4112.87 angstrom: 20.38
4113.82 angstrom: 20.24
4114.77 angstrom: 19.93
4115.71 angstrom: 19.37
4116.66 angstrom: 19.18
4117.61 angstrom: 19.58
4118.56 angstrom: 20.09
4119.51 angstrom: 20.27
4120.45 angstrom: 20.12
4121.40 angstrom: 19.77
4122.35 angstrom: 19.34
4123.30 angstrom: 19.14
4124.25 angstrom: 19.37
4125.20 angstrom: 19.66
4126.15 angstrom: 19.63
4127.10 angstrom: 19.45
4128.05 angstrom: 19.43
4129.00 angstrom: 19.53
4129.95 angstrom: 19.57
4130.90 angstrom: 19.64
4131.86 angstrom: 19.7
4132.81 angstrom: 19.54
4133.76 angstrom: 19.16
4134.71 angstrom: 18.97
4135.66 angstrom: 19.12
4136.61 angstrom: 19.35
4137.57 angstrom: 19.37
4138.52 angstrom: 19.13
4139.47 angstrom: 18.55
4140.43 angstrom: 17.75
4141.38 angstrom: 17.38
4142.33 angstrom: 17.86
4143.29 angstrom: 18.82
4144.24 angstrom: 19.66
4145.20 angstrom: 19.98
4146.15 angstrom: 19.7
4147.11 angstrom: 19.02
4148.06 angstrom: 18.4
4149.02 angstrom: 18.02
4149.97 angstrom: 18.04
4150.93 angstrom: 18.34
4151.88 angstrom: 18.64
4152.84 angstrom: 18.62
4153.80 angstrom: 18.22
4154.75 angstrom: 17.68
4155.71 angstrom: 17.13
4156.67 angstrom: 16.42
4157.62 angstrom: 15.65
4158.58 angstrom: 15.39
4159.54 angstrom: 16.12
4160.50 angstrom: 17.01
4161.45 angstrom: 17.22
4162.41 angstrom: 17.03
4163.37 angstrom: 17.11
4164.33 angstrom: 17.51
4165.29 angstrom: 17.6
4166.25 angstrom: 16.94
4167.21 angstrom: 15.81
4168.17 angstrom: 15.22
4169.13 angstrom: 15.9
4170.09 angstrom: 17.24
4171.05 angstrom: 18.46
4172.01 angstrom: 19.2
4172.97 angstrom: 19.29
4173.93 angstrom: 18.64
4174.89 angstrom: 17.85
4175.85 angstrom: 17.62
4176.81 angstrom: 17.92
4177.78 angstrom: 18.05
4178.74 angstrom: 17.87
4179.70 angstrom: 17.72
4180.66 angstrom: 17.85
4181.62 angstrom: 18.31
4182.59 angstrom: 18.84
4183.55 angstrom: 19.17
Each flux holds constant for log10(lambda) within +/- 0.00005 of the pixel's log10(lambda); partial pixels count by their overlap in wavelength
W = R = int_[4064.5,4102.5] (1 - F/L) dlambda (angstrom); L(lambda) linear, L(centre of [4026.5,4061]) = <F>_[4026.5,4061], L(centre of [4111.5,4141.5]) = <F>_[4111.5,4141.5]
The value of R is -3.8 angstrom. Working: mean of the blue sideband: 18.8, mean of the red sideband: 19.5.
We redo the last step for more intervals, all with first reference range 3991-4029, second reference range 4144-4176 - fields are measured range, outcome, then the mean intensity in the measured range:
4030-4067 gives 1.5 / 18.8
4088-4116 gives -3.7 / 21.2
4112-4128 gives -1.2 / 19.7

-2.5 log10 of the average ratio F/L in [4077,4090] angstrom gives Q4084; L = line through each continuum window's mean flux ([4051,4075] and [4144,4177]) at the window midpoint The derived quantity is -0.07 mag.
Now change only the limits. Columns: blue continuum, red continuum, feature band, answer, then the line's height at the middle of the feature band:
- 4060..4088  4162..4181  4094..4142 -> -0.06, 19.1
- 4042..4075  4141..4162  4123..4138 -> -0.07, 18.3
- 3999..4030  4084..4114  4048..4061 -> 0.10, 20.8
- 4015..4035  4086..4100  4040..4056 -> 0.07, 20.3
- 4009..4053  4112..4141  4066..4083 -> -0.06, 19.5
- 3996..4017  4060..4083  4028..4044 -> 0.11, 20.5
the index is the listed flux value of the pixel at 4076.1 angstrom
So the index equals 20.56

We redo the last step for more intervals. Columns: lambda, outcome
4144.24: 19.66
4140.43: 17.75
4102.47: 21.21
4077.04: 20.2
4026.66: 20.72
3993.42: 20.12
